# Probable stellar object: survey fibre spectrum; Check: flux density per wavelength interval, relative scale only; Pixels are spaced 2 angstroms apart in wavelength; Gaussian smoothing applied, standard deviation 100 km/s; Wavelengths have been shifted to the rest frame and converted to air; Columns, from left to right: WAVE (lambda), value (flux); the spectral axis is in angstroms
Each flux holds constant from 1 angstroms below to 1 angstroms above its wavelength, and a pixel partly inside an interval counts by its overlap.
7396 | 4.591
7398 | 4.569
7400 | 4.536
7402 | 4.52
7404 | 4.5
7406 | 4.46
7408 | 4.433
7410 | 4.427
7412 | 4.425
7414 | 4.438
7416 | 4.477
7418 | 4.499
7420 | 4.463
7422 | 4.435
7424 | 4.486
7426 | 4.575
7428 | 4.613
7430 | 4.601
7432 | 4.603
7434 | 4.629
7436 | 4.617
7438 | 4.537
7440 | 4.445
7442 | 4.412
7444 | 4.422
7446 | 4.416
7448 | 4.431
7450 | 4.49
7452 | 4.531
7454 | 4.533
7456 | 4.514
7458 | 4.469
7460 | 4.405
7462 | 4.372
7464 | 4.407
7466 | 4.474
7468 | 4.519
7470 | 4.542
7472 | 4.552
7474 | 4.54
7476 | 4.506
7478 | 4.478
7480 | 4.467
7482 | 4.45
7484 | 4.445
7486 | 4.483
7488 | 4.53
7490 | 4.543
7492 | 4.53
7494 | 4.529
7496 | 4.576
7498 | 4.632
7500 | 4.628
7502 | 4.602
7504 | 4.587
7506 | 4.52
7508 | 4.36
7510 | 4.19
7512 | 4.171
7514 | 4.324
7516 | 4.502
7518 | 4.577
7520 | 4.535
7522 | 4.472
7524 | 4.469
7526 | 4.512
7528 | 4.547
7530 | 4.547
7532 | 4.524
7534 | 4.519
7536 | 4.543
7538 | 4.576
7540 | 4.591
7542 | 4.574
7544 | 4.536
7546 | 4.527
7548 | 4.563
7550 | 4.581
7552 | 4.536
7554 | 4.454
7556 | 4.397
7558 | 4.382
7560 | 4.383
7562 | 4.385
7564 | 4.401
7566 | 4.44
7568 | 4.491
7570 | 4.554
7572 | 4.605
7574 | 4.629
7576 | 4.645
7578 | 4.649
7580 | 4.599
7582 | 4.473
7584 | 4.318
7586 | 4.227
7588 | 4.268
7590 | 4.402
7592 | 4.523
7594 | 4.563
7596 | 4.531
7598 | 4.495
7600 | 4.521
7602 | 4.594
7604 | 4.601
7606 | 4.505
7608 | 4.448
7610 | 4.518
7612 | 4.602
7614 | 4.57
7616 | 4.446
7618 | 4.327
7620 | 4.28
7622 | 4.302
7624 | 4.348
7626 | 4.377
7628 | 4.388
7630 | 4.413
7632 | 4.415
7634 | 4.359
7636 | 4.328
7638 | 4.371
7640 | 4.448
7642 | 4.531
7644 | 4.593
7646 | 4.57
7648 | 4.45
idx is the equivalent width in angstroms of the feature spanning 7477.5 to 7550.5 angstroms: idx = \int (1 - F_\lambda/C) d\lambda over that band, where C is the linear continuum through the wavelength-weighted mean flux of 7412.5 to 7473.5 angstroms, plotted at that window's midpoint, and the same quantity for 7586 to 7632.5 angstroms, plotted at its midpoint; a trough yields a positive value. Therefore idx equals -0.49 angstroms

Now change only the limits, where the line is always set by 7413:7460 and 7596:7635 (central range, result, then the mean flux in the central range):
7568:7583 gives -0.4 angstroms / 4.59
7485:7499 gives -0.2 angstroms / 4.55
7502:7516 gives 0.3 angstroms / 4.39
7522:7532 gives -0.1 angstroms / 4.51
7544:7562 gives 0.0 angstroms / 4.48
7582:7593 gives 0.2 angstroms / 4.36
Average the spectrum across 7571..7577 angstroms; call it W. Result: 4.63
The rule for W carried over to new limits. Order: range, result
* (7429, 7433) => 4.6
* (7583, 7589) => 4.27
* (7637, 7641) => 4.41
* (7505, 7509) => 4.44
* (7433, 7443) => 4.53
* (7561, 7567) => 4.41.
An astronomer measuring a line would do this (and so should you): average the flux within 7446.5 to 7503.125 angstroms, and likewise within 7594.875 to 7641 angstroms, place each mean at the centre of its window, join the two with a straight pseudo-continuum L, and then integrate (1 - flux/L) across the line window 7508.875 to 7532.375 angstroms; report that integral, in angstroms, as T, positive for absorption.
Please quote 0.2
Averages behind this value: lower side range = 4.51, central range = 4.44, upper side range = 4.44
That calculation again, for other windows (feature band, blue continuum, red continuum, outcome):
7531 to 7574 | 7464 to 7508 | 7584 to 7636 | -0.3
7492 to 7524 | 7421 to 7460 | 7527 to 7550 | 0.4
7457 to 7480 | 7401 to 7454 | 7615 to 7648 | 0.0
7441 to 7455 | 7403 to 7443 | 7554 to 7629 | 0.1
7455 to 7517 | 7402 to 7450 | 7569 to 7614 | 0.3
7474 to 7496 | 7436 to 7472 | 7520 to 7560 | -0.1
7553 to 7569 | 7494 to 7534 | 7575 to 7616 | 0.3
